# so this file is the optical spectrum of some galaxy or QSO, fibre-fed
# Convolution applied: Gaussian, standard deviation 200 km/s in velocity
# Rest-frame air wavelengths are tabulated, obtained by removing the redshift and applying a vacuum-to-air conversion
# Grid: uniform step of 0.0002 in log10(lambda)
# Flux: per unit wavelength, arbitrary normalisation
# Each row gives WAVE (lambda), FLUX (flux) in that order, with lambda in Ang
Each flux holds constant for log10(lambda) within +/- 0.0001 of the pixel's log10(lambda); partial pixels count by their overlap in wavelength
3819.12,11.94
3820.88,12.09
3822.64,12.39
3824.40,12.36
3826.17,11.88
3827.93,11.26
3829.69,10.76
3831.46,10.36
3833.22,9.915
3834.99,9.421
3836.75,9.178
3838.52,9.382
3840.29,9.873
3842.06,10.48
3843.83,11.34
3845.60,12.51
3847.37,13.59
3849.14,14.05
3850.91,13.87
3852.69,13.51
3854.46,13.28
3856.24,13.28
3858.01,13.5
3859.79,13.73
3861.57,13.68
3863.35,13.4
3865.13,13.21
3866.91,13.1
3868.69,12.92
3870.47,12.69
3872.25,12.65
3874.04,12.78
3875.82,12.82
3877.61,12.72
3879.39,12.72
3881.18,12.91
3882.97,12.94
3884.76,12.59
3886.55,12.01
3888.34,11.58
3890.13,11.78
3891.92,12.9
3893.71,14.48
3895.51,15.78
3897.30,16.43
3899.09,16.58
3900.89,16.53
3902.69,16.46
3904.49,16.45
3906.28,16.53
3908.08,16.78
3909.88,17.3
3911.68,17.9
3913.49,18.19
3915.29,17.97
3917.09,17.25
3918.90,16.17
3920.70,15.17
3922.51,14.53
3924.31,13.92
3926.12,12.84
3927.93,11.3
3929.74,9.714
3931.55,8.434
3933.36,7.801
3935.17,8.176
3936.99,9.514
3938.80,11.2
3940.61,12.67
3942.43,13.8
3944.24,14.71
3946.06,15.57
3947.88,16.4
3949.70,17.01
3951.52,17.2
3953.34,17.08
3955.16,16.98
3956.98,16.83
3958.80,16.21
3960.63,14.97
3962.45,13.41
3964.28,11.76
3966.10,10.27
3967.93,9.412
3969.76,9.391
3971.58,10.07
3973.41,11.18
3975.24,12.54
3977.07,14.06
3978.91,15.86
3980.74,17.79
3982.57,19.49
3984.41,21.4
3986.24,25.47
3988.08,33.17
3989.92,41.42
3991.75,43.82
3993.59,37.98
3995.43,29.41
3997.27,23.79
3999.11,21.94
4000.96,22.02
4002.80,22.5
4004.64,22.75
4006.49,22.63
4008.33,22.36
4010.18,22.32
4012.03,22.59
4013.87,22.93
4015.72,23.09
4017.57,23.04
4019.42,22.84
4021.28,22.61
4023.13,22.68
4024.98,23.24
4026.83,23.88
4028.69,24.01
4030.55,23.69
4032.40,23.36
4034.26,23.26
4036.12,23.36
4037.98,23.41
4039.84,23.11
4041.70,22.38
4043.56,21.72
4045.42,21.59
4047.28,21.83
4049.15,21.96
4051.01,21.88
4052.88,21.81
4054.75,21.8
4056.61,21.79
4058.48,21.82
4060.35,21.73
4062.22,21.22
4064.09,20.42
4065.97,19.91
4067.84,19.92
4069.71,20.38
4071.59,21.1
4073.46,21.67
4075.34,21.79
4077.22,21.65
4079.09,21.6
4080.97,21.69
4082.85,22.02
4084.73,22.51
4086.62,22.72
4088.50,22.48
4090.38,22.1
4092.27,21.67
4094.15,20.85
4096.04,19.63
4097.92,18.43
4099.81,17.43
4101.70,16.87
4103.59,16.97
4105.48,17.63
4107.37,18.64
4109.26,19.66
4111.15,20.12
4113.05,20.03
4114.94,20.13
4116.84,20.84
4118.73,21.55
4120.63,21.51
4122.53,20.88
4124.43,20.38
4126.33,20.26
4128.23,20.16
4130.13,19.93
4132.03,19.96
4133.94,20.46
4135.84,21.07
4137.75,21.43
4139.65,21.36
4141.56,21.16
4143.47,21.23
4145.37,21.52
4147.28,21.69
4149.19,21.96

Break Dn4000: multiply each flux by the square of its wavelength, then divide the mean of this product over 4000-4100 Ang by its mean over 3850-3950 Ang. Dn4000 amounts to 1.7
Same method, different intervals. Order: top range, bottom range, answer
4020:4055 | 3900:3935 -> 1.65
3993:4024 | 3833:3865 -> 2.12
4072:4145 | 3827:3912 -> 1.75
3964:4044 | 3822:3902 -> 1.88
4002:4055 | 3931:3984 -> 1.74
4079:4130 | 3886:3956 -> 1.54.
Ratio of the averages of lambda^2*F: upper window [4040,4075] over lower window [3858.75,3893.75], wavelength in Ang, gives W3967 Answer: 1.83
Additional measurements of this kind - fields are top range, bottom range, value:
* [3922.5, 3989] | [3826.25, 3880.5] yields 1.24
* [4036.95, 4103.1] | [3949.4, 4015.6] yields 1.09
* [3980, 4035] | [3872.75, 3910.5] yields 1.86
